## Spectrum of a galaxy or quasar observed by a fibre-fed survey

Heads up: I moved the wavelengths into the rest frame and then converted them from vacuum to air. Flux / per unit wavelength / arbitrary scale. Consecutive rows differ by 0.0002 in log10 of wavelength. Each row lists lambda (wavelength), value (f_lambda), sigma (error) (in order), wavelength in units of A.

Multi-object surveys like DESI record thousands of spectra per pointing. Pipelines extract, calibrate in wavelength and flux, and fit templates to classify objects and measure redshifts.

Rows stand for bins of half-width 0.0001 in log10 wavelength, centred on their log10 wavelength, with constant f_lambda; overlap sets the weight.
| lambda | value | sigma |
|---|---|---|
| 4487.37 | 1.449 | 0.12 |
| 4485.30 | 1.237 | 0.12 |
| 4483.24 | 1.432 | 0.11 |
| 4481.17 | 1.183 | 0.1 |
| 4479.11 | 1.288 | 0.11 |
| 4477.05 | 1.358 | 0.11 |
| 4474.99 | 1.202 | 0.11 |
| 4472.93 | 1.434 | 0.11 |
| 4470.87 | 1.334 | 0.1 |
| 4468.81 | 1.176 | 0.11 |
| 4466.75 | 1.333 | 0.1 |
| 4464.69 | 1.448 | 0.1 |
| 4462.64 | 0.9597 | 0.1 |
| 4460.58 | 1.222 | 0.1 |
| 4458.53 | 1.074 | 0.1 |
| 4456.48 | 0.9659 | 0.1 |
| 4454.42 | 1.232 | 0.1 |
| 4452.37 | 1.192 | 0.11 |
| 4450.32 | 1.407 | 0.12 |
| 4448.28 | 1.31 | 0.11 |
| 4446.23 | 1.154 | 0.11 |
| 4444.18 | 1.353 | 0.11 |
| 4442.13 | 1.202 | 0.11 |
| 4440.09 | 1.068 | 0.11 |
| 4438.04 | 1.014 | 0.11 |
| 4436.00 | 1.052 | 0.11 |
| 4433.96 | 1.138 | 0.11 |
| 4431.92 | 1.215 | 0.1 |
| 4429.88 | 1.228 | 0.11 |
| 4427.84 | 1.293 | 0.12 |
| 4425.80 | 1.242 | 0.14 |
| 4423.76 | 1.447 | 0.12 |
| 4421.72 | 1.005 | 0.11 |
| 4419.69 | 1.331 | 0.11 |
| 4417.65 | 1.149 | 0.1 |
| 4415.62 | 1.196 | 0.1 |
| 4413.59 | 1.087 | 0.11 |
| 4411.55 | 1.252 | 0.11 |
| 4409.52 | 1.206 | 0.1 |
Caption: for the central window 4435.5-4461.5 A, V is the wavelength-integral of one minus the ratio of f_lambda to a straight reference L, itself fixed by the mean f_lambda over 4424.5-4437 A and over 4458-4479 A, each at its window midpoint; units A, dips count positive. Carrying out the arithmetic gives 1.13 A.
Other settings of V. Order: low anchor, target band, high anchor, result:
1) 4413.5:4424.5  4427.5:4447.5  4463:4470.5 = 1.1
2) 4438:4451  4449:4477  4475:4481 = 0.5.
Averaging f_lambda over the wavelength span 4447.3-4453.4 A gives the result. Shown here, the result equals 1.3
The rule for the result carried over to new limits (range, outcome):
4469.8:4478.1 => 1.33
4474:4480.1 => 1.28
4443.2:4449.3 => 1.27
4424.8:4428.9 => 1.27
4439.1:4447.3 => 1.19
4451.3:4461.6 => 1.14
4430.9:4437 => 1.14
